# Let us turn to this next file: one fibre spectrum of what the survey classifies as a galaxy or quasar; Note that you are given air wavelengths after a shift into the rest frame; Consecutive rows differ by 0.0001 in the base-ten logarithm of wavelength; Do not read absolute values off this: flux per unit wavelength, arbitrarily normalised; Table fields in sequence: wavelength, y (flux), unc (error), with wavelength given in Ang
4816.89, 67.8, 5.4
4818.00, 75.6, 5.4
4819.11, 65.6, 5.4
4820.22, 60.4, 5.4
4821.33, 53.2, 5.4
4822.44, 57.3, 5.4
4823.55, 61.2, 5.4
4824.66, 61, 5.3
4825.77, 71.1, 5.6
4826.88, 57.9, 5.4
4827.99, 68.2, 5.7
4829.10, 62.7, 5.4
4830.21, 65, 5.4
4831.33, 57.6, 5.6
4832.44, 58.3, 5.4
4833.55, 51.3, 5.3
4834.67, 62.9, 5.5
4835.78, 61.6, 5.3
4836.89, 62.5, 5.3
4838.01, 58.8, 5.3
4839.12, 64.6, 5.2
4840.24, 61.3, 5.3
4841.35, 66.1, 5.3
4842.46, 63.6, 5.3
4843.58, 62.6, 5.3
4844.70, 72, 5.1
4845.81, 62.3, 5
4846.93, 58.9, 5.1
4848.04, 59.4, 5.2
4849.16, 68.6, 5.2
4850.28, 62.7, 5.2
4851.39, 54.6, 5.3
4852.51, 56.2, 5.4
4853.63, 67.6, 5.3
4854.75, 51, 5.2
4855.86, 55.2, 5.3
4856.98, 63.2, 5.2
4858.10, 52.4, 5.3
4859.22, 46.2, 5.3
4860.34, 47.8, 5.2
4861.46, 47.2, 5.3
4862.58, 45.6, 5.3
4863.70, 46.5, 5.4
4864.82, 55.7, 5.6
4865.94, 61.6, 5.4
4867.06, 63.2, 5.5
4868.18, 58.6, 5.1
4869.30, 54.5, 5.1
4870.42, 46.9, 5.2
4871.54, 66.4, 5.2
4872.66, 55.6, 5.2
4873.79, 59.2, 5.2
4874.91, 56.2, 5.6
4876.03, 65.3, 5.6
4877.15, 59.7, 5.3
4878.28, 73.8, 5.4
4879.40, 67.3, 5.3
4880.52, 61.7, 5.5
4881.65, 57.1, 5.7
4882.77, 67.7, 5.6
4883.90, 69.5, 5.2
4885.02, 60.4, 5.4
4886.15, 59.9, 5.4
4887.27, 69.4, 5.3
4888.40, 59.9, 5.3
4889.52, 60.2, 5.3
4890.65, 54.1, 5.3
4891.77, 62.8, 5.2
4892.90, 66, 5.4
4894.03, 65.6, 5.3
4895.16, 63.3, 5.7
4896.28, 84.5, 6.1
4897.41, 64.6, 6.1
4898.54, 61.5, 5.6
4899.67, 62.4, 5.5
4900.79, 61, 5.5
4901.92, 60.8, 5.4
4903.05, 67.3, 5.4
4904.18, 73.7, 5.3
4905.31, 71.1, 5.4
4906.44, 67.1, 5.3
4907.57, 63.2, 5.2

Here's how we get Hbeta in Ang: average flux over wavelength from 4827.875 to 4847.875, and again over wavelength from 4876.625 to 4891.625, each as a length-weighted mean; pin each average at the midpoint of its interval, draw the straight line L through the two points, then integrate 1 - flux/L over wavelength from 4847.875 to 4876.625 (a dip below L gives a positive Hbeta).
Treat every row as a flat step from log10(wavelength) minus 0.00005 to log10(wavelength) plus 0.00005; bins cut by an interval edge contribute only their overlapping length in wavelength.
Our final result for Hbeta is 2.9 Ang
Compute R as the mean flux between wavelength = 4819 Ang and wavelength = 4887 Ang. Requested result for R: 59.9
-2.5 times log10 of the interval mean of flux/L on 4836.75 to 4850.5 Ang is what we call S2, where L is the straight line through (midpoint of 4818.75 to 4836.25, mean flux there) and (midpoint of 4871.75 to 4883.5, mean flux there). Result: -0.03 mag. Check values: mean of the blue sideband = 60.9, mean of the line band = 63.3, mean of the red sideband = 62.6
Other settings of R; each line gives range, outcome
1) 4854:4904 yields 60.1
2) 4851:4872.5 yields 54.8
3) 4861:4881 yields 58.1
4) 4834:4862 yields 59.5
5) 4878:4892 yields 63.2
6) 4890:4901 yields 64.7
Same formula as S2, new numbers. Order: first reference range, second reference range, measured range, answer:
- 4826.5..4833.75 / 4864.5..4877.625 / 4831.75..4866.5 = 0.03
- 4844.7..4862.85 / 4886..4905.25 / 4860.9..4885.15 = 0.03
